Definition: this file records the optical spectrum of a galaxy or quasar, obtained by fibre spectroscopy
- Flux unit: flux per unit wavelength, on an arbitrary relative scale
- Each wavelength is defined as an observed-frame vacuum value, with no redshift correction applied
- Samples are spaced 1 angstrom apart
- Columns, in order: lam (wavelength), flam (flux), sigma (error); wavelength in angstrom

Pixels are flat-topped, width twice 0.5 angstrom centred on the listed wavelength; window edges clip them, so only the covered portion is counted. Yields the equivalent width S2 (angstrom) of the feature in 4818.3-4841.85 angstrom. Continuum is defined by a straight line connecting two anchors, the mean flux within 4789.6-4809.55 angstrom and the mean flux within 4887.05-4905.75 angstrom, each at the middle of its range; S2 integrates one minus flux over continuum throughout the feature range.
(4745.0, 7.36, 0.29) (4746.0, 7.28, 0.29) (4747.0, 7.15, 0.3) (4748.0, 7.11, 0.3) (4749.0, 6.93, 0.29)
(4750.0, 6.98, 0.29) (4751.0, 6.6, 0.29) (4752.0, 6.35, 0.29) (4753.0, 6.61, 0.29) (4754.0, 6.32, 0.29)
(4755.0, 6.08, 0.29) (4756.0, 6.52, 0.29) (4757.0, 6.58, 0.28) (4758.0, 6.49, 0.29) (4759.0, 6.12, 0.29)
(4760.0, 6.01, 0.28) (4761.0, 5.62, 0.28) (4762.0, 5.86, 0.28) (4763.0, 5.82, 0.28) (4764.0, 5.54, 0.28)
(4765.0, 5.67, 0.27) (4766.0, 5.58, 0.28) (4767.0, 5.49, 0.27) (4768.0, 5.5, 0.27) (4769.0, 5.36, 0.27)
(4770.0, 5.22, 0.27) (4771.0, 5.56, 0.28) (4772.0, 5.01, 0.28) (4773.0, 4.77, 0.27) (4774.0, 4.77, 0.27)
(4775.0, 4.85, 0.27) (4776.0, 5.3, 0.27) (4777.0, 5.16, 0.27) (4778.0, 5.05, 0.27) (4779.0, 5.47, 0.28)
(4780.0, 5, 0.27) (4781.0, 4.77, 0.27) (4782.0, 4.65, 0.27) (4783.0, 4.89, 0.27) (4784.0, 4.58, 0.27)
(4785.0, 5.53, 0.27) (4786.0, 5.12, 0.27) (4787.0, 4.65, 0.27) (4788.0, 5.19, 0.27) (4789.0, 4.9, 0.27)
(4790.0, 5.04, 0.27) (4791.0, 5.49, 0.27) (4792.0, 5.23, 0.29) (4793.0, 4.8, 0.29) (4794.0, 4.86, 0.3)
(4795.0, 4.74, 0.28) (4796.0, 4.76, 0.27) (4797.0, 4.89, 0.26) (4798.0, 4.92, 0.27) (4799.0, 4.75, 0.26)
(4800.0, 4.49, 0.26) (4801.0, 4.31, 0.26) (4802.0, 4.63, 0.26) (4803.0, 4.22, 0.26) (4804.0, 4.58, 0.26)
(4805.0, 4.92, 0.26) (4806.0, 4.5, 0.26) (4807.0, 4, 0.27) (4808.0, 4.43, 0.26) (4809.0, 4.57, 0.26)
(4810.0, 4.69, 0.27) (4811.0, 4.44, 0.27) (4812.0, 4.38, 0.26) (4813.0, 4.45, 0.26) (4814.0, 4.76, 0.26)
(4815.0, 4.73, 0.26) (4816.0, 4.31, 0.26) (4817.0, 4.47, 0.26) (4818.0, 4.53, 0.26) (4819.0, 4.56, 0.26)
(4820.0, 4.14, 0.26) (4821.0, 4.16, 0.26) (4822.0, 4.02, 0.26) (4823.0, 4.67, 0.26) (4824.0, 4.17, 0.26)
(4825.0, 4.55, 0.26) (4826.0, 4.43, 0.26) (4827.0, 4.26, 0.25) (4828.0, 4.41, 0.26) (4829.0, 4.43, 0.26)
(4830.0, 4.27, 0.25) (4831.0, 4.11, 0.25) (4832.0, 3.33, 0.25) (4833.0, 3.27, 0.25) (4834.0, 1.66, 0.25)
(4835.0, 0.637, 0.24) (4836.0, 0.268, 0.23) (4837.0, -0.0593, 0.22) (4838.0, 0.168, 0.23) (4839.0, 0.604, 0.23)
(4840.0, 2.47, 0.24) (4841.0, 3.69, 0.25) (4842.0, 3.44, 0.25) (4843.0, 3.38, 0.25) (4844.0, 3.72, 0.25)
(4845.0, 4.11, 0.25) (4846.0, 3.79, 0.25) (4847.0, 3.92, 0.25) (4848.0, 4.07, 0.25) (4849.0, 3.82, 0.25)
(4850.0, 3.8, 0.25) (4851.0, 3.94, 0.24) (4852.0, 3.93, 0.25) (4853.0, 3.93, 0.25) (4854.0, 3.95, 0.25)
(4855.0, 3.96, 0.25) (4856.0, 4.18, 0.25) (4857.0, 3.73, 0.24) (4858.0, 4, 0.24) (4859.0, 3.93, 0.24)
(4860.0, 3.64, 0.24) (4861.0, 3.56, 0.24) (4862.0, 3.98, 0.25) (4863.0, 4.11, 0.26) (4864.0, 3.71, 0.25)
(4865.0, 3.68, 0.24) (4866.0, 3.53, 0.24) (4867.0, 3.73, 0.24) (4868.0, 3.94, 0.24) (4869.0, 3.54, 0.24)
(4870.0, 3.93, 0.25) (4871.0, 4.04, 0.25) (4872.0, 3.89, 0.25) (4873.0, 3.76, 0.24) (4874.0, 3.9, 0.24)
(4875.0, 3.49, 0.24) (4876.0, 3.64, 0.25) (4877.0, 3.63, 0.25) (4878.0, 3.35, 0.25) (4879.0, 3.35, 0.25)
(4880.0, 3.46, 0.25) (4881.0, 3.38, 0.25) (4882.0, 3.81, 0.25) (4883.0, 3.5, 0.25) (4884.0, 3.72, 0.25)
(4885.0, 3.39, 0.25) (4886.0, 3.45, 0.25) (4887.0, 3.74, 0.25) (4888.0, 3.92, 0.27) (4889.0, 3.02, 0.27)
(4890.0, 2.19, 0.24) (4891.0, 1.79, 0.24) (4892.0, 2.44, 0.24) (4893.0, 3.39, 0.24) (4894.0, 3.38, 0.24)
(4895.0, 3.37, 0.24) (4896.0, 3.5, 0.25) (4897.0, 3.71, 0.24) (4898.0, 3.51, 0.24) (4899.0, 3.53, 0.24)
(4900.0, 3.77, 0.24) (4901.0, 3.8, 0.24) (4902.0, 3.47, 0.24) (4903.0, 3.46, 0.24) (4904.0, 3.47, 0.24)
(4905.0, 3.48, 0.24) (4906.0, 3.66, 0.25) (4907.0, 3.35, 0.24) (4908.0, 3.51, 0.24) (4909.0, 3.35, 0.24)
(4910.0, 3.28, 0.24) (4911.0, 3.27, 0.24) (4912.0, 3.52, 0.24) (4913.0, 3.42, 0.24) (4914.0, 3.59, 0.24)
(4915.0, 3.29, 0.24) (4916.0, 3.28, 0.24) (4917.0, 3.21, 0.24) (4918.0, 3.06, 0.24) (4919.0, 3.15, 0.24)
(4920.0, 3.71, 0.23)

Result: 6.3 angstrom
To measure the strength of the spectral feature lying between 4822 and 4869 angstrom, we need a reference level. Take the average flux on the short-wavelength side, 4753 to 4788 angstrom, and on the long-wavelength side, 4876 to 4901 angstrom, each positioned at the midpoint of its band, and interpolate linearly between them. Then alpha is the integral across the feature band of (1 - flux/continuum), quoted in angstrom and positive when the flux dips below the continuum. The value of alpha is 7.3 angstrom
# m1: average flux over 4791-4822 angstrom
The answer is 4.58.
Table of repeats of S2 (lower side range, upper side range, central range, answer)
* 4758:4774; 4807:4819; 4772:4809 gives 1.2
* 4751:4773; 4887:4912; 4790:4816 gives 2.3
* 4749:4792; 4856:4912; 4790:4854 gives 9.8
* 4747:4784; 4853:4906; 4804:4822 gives 1.3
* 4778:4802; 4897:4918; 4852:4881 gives 1.5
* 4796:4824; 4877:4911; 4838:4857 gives 2.3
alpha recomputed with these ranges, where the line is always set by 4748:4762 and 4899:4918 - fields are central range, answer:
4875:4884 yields 1.1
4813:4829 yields 2.2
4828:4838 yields 5.1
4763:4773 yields 1.2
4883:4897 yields 2.2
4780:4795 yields 2.1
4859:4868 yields 1.1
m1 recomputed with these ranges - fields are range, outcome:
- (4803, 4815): 4.52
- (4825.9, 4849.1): 2.97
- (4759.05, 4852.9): 4.37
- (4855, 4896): 3.56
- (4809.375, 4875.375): 3.68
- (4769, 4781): 5.1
